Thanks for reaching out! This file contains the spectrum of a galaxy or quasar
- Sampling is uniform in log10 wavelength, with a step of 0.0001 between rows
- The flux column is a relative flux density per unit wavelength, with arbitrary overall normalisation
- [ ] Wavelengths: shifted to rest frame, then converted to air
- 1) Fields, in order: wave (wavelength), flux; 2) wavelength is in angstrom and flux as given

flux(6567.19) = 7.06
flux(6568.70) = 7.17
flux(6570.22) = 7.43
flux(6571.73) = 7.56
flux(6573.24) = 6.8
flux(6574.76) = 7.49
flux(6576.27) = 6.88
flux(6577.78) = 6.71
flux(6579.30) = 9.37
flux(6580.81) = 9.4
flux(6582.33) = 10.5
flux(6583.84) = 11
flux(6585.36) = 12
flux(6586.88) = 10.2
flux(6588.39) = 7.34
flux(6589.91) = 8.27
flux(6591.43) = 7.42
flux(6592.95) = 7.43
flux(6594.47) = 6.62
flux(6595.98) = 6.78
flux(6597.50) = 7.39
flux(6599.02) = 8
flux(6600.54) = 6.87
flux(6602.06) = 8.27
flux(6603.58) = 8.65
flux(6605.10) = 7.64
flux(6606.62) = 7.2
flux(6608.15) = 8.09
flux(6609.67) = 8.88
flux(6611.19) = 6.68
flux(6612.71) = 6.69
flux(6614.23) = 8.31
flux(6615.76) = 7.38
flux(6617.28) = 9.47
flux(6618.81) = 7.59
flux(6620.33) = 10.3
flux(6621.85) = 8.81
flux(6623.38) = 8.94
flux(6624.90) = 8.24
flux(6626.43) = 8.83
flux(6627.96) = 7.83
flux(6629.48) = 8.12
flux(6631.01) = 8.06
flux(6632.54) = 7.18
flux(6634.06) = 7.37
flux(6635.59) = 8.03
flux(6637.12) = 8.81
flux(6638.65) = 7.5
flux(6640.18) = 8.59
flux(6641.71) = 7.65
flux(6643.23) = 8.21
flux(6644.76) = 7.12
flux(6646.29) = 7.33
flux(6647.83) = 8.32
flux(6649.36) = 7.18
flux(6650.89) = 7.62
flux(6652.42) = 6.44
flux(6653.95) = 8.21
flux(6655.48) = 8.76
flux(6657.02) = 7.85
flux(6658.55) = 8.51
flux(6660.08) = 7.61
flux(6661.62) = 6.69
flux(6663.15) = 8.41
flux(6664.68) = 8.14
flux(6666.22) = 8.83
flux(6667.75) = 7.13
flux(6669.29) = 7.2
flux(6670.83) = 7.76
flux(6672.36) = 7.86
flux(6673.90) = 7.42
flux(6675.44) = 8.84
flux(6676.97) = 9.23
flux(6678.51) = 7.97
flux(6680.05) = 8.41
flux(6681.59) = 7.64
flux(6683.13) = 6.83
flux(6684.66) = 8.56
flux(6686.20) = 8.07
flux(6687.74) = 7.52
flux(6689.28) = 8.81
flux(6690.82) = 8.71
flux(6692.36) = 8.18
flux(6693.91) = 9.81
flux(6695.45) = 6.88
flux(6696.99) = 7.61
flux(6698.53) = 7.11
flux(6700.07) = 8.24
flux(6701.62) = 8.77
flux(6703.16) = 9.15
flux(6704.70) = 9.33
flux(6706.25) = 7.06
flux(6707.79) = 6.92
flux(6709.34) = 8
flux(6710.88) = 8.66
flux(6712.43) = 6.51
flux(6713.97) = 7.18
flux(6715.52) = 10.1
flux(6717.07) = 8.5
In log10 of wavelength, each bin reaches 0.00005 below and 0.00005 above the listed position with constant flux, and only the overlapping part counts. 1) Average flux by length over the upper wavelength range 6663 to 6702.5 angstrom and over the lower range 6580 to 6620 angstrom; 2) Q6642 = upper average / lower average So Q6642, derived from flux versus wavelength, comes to 0.98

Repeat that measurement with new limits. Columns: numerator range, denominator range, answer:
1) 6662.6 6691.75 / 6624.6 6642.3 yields 1.01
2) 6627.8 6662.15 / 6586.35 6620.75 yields 0.99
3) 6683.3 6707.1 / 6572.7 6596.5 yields 0.98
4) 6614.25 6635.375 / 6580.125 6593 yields 0.89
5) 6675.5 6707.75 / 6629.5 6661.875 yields 1.05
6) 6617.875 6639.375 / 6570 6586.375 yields 0.95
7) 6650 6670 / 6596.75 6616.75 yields 1.01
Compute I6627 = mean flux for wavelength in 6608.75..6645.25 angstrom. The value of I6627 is 8.12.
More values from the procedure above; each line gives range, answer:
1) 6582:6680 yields 8.08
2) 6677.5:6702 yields 8.07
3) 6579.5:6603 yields 8.52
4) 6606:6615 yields 7.64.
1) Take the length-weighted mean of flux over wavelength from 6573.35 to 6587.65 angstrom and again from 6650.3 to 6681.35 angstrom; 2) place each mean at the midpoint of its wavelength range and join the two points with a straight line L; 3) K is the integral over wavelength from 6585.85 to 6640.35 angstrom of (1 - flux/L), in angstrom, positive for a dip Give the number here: 4.3 angstrom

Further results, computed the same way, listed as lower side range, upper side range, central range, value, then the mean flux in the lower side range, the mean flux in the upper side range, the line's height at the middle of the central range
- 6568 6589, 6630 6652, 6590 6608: 1.68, 8.57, 7.77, 8.31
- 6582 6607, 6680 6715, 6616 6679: 0.86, 8.31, 8.01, 8.15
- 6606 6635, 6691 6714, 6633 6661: 0.86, 8.11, 8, 8.07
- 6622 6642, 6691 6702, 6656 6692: 0.41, 8.12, 8.09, 8.1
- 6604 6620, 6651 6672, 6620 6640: -1.07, 7.88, 7.81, 7.85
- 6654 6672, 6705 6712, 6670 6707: -1.70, 7.91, 7.71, 7.8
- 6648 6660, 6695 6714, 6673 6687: -0.49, 7.82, 7.84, 7.83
